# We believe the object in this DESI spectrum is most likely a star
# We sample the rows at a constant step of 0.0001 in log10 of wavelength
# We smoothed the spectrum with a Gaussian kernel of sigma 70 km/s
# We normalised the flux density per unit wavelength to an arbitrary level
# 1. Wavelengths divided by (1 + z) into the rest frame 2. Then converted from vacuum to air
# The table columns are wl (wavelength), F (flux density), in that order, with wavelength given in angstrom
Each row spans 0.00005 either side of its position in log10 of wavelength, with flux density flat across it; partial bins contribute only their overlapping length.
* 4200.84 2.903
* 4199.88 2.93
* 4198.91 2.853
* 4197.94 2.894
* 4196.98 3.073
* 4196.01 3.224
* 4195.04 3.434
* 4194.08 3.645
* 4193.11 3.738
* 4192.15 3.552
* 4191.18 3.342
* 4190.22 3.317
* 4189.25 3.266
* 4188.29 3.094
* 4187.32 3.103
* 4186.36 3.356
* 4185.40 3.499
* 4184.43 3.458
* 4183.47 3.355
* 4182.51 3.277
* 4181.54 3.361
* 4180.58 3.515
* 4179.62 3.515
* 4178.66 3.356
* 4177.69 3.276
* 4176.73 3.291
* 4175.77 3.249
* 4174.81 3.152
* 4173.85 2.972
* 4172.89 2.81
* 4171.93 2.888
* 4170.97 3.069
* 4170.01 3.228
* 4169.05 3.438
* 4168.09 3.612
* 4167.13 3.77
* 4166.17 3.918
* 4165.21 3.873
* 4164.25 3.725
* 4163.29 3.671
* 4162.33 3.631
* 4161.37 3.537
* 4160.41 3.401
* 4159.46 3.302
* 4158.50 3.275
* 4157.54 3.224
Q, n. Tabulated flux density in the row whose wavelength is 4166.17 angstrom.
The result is 3.918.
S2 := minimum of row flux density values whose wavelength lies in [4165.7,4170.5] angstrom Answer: 3.228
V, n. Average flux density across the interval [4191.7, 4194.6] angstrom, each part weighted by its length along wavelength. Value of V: 3.65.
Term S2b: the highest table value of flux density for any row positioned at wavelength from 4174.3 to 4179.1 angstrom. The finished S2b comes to 3.356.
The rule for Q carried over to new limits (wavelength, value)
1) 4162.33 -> 3.631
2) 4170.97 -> 3.069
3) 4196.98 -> 3.073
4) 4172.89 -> 2.81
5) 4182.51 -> 3.277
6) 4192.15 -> 3.552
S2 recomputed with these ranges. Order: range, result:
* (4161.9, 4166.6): 3.631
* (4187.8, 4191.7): 3.094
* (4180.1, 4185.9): 3.277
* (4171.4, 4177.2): 2.81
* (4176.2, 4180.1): 3.276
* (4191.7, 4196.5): 3.224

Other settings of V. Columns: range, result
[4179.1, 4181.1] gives 3.52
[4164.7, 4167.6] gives 3.85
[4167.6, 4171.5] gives 3.33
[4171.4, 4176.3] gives 3.02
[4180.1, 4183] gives 3.38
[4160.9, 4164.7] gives 3.64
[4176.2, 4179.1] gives 3.3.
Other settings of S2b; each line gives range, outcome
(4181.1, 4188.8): 3.499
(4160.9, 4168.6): 3.918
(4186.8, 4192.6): 3.552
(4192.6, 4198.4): 3.738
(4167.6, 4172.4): 3.612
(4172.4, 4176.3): 3.249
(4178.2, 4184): 3.515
